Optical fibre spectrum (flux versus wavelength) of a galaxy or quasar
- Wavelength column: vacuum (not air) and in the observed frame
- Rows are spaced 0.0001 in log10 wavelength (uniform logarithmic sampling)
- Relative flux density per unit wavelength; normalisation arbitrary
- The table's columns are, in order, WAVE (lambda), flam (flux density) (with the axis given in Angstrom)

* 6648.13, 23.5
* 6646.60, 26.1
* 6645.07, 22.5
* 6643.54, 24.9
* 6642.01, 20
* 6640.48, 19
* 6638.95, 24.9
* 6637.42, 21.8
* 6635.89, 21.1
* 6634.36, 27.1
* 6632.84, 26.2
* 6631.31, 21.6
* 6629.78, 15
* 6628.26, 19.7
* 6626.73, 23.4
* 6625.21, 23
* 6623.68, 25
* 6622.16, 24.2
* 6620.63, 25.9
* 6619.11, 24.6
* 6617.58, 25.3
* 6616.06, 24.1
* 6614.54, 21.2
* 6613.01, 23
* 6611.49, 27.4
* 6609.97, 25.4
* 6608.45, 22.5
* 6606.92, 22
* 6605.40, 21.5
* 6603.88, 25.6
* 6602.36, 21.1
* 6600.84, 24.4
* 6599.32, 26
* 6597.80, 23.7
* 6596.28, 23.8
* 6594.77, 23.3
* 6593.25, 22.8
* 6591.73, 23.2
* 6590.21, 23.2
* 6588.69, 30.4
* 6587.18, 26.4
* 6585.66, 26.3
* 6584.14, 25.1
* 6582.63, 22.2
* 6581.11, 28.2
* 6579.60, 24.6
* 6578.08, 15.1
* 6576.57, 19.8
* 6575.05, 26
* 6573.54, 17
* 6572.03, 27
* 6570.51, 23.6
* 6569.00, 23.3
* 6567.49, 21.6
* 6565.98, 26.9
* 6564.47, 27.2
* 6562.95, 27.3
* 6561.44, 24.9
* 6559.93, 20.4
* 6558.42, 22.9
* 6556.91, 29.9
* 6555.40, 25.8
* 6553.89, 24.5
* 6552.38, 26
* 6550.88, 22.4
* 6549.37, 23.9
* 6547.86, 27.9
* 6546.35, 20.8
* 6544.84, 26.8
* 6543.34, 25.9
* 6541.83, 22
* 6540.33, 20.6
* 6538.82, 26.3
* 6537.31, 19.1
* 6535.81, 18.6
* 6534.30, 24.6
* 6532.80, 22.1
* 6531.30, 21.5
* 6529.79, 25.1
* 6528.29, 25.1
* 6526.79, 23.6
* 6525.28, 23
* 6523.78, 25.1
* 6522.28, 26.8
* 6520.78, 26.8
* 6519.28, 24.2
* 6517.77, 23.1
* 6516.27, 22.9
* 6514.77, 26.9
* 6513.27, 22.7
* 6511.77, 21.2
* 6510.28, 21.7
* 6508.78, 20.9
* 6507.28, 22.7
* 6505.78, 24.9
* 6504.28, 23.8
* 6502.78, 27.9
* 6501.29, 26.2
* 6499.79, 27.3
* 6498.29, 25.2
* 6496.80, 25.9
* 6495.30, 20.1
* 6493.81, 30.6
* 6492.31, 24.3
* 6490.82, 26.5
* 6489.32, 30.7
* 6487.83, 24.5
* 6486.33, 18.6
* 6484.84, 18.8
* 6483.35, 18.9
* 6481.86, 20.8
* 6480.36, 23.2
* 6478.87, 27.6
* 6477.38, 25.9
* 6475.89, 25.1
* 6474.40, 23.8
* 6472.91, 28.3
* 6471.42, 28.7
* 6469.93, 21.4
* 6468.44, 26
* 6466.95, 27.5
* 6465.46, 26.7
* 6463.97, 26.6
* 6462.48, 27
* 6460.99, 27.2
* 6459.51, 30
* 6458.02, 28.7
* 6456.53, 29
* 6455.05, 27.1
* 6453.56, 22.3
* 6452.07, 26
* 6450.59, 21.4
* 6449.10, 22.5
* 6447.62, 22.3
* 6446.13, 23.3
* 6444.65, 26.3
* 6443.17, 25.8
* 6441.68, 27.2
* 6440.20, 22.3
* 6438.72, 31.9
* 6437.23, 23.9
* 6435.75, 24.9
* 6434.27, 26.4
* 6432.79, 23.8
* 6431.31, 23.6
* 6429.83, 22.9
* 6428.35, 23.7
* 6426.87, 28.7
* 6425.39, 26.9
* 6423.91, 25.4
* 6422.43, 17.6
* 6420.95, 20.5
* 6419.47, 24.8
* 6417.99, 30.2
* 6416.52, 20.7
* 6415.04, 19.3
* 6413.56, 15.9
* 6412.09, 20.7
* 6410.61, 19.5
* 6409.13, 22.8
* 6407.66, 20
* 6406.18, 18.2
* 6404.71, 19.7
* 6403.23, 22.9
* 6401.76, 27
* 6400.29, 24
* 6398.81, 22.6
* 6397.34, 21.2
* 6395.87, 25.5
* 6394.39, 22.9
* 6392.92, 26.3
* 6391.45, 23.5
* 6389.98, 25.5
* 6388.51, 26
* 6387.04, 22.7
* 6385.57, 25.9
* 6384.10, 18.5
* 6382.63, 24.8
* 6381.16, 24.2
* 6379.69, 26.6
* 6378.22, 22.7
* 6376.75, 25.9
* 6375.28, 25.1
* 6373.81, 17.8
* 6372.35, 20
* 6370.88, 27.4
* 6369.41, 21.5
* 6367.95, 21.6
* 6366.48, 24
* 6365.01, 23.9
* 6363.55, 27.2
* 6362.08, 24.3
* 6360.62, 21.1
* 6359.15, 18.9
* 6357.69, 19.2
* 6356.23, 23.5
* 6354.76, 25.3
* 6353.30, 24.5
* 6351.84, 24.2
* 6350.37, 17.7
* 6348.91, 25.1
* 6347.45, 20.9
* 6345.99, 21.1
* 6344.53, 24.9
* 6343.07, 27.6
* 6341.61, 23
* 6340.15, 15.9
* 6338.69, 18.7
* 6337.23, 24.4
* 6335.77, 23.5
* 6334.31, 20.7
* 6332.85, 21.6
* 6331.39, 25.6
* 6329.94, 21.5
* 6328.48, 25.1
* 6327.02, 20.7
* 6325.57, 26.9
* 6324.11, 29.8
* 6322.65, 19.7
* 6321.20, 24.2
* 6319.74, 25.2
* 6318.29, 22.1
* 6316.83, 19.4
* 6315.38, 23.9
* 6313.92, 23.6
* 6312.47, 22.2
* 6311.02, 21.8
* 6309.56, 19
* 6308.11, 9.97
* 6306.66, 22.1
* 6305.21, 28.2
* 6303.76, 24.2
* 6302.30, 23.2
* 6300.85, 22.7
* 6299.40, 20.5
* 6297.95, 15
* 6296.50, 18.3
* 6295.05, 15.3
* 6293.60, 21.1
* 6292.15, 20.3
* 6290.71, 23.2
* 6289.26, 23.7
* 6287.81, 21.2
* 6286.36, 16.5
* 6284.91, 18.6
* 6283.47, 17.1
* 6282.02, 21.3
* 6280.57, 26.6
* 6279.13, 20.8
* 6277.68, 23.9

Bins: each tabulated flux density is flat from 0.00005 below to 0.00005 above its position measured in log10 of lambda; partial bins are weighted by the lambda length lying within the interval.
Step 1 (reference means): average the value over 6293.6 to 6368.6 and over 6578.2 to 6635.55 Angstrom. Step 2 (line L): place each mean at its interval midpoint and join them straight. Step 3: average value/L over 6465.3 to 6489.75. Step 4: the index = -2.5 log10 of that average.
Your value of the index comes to -0.06 mag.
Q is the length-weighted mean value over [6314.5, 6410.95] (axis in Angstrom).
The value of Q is 23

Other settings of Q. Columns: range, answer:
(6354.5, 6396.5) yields 23.5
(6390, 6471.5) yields 24.2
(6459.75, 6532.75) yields 24.7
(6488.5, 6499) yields 26.2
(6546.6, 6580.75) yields 24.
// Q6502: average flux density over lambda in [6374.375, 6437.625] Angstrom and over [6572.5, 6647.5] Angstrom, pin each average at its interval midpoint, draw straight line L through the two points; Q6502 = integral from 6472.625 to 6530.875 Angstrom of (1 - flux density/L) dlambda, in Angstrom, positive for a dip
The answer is -2.4 Angstrom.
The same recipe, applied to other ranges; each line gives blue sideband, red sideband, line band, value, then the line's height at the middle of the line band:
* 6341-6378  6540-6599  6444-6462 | -1.51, 23.6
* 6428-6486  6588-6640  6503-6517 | 0.74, 24.6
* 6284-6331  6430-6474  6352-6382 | 0.03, 23.3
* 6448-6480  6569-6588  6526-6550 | 1.00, 24.4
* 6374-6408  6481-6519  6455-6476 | -2.79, 23.8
